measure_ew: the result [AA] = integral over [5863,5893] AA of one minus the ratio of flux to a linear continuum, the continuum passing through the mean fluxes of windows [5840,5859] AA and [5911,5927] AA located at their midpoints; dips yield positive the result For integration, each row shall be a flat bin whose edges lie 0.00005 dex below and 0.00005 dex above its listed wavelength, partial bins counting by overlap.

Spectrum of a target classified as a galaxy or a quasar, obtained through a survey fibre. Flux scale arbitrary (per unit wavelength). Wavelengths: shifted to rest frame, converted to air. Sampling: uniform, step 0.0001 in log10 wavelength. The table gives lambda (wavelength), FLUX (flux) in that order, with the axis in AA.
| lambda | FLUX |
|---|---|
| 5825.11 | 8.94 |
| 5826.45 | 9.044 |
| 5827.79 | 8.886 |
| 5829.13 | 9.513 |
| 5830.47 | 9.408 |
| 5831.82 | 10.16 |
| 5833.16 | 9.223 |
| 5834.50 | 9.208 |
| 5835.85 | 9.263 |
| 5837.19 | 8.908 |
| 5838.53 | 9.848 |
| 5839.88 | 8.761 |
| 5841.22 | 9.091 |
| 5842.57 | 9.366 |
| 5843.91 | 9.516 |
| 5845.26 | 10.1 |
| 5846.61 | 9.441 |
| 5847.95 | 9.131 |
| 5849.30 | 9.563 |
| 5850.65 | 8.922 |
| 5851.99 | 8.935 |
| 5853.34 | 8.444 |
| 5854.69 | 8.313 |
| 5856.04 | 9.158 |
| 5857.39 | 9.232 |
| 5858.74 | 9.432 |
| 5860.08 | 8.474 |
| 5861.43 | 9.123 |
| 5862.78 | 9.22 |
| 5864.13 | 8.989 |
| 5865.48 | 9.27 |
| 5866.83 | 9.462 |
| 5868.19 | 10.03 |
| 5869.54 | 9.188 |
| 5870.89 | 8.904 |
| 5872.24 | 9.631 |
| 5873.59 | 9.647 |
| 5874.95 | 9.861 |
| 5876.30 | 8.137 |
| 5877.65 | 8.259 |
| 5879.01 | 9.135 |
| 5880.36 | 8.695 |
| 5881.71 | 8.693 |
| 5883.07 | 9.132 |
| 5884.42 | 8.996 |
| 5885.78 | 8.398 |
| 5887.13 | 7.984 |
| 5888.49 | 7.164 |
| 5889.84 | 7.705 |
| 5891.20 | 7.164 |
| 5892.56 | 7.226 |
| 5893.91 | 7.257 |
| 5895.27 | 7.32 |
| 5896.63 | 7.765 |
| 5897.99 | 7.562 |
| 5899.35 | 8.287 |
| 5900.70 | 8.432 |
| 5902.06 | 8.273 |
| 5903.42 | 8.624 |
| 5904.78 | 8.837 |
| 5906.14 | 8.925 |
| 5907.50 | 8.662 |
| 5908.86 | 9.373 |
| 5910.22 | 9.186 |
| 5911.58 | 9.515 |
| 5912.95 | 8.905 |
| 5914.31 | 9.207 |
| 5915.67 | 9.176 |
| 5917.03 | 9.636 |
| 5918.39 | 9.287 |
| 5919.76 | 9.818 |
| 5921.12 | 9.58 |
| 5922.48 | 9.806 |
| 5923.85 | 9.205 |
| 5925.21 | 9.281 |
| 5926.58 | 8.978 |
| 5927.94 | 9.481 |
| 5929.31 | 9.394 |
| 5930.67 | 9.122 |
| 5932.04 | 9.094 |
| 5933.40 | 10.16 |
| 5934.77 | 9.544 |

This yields 1.7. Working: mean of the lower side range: 9.17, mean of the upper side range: 9.37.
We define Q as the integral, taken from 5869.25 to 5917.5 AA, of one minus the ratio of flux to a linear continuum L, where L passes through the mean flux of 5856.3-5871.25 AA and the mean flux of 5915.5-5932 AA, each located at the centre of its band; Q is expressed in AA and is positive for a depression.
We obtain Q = 3.8 AA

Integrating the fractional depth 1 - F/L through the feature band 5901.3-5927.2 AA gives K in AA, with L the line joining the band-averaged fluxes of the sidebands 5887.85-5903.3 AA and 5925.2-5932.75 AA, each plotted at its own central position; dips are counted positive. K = -1.9 AA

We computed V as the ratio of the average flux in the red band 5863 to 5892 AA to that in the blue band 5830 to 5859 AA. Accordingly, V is 0.95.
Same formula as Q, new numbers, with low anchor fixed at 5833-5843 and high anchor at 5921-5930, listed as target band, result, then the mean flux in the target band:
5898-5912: 0.9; 8.74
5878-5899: 2.9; 8.02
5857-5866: 0.1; 9.11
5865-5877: -0.1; 9.34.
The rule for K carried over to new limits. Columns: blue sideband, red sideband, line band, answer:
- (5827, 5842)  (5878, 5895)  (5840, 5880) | -2.1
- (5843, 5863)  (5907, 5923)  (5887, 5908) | 3.0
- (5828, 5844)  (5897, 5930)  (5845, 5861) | 0.4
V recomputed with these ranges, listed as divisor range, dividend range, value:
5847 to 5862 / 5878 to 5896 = 0.90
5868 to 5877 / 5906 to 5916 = 0.98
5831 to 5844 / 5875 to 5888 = 0.93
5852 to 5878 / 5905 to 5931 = 1.02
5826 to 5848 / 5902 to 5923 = 0.98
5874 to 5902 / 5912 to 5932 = 1.14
